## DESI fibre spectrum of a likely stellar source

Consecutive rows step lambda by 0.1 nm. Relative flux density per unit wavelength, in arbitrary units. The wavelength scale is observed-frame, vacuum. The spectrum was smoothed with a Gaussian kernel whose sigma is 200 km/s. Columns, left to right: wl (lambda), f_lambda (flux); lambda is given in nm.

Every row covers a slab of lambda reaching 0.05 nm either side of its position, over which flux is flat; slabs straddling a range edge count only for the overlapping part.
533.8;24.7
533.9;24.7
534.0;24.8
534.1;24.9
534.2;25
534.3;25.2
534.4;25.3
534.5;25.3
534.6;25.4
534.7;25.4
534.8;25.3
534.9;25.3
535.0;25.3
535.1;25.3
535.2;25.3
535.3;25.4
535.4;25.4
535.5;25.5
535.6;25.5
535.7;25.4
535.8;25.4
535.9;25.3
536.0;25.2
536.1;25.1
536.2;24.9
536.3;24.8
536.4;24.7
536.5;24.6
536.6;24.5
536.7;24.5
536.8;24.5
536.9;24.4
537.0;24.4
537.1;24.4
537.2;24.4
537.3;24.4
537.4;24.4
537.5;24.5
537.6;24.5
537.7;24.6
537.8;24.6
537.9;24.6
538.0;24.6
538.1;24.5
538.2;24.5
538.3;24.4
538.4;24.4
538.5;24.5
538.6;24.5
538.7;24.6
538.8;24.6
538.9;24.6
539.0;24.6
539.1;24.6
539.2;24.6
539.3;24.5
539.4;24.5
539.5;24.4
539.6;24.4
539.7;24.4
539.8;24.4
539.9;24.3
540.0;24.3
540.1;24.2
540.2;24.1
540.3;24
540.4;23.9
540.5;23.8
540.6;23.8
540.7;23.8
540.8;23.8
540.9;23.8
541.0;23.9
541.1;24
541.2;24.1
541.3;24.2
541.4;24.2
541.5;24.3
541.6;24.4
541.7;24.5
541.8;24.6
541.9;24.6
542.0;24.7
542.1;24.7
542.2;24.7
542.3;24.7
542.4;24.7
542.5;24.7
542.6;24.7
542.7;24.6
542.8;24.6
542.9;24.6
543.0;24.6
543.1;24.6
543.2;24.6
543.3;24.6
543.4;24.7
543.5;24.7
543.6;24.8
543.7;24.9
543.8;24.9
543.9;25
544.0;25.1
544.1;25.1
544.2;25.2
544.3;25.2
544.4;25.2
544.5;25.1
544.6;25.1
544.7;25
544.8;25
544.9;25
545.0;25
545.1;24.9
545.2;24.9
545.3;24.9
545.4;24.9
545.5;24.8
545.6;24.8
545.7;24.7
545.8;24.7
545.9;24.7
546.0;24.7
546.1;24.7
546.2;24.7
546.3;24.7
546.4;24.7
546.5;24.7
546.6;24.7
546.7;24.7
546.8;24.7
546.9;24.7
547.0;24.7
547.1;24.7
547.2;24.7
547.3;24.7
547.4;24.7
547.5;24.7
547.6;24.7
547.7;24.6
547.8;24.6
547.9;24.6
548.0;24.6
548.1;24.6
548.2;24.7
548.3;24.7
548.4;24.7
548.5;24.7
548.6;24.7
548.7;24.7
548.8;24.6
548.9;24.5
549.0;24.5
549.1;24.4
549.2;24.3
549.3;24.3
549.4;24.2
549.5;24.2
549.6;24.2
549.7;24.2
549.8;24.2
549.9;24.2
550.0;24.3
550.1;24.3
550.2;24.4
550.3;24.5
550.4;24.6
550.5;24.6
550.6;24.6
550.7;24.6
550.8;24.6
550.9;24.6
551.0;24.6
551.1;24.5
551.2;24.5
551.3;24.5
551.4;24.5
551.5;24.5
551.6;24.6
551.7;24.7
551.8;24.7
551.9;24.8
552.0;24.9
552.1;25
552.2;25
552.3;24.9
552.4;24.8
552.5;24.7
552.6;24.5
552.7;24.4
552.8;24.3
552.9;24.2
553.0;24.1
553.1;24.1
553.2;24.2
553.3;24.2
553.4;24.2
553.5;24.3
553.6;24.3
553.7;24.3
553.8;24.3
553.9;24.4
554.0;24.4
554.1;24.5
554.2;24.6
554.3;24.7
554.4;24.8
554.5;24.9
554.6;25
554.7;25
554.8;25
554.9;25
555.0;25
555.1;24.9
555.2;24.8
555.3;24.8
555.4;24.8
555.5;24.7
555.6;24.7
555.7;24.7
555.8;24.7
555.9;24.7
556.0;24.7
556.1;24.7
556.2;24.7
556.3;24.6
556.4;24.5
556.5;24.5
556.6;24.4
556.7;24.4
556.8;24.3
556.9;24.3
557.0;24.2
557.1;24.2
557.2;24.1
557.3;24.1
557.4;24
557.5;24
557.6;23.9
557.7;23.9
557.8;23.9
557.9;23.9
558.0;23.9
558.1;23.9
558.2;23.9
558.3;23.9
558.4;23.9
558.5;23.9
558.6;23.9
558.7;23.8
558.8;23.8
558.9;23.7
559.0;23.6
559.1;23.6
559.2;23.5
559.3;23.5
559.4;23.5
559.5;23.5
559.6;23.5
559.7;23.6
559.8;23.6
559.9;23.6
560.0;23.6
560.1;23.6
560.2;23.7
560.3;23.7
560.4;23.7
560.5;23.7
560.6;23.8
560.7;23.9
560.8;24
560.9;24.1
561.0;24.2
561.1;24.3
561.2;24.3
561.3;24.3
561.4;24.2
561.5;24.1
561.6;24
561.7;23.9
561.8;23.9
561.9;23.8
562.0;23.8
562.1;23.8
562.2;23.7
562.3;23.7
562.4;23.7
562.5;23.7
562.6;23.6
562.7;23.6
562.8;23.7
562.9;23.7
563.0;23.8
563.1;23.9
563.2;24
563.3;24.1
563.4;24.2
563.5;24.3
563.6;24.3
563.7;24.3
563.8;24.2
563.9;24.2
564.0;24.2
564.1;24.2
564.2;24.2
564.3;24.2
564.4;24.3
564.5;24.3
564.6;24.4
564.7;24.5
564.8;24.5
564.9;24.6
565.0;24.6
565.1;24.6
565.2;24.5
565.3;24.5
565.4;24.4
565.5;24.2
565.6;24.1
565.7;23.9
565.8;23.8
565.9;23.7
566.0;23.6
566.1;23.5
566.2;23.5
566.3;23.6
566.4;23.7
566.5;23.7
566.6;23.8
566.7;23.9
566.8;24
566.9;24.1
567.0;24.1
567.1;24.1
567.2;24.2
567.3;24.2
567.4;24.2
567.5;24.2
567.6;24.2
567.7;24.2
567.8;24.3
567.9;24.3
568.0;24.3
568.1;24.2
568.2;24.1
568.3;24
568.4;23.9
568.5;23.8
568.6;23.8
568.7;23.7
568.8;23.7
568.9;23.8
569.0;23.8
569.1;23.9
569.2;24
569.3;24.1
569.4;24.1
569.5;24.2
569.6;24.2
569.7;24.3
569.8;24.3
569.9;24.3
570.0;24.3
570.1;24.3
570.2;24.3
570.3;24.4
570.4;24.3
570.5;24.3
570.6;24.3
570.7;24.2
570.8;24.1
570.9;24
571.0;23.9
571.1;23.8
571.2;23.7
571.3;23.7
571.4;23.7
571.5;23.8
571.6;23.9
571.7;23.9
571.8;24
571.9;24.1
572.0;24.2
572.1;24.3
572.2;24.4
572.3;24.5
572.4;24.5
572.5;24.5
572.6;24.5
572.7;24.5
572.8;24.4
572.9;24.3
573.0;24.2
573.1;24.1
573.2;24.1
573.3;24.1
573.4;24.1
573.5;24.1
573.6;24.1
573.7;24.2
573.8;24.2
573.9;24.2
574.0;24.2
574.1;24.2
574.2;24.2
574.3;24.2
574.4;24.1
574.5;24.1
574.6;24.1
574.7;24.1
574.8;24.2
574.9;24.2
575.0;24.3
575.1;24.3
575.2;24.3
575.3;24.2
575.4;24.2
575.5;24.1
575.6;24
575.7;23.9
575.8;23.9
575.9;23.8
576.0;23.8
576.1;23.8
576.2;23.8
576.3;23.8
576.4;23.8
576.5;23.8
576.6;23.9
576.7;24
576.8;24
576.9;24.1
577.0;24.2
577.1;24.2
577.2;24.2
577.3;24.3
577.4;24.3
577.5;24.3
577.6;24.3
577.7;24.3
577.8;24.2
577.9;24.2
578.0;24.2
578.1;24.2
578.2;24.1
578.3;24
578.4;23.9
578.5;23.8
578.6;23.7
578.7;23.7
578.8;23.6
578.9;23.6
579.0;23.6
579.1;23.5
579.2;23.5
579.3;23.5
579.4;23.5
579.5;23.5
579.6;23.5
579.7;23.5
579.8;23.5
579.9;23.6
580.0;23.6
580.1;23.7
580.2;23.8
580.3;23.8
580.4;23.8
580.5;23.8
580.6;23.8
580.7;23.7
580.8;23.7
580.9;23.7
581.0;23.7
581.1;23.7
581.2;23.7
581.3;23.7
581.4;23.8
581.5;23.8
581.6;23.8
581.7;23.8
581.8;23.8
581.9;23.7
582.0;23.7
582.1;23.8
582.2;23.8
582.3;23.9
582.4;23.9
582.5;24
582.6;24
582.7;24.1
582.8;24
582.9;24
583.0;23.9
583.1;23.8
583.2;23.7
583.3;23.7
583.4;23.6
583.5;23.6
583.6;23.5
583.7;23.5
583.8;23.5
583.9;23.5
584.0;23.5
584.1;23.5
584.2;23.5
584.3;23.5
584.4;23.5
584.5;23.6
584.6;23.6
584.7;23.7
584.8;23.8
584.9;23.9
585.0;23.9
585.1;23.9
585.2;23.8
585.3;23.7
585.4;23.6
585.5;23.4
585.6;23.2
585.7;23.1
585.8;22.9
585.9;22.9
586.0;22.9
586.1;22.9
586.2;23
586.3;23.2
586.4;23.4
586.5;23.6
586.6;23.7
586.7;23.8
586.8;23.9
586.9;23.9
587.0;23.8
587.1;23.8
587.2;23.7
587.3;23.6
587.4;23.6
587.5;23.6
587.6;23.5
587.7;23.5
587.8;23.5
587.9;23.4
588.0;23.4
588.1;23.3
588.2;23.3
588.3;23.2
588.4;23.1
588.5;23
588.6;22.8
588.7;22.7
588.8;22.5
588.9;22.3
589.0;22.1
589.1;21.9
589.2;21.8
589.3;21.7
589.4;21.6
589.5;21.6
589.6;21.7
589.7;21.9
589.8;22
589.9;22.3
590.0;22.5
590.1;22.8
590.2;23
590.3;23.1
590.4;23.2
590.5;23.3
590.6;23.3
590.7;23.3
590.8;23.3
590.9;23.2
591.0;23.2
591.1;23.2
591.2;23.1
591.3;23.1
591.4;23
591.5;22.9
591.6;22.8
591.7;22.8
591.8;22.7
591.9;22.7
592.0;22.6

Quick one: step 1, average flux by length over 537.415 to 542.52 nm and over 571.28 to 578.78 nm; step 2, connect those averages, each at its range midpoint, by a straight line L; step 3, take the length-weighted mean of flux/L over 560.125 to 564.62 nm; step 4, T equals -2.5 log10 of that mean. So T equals 0.01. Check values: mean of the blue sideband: 24.4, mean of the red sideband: 24.1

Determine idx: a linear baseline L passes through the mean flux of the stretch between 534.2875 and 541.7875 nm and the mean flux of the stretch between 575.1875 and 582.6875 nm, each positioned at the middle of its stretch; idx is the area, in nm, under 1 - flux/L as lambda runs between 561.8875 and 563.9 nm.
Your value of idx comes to 0.02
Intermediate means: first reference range 24.6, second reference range 23.9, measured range 23.9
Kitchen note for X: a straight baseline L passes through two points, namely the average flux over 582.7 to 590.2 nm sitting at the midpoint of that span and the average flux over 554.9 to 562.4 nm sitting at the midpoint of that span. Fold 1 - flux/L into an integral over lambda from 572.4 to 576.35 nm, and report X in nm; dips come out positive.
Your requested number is -0.09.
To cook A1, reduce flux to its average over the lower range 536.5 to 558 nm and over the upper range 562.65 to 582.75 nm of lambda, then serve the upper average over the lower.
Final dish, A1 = 1.0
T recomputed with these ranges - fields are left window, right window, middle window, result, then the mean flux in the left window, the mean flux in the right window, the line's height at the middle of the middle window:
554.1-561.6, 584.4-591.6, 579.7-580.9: -0.014 mag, 24.2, 23.1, 23.4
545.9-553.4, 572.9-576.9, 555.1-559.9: 0.013 mag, 24.6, 24.1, 24.4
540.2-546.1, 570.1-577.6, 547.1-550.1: 0.001 mag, 24.6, 24.1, 24.5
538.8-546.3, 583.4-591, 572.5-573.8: -0.028 mag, 24.6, 23.2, 23.6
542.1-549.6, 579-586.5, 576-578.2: -0.013 mag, 24.7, 23.6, 23.8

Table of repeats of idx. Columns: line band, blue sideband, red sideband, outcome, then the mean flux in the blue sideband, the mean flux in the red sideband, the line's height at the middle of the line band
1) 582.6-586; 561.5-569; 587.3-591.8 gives -0.074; 24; 22.8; 23.1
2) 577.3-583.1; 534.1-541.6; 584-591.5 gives -0.114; 24.6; 23.1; 23.4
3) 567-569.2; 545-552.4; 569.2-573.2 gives 0.017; 24.6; 24.2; 24.2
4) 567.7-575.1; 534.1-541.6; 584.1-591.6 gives -0.160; 24.6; 23.1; 23.6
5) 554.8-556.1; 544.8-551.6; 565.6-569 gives -0.024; 24.6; 23.9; 24.4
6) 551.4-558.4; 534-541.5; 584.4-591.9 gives -0.106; 24.6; 23.1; 24.1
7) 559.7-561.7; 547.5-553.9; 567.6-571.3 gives 0.031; 24.5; 24.1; 24.3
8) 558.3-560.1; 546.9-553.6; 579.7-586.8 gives 0.046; 24.5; 23.6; 24.3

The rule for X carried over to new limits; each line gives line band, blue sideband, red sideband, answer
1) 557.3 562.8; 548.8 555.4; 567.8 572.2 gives 0.115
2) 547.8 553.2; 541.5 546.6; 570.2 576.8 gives 0.026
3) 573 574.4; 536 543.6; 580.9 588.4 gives -0.020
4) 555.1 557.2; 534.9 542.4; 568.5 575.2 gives -0.020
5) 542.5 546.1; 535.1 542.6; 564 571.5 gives -0.058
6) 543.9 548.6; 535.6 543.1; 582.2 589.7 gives -0.094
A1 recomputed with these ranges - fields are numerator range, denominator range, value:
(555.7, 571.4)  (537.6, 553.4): 0.98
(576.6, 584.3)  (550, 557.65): 0.97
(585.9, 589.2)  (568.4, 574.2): 0.96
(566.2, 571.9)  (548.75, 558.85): 0.98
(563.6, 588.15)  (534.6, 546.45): 0.97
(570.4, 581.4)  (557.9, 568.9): 1.00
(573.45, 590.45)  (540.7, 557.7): 0.96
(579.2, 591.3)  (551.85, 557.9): 0.95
